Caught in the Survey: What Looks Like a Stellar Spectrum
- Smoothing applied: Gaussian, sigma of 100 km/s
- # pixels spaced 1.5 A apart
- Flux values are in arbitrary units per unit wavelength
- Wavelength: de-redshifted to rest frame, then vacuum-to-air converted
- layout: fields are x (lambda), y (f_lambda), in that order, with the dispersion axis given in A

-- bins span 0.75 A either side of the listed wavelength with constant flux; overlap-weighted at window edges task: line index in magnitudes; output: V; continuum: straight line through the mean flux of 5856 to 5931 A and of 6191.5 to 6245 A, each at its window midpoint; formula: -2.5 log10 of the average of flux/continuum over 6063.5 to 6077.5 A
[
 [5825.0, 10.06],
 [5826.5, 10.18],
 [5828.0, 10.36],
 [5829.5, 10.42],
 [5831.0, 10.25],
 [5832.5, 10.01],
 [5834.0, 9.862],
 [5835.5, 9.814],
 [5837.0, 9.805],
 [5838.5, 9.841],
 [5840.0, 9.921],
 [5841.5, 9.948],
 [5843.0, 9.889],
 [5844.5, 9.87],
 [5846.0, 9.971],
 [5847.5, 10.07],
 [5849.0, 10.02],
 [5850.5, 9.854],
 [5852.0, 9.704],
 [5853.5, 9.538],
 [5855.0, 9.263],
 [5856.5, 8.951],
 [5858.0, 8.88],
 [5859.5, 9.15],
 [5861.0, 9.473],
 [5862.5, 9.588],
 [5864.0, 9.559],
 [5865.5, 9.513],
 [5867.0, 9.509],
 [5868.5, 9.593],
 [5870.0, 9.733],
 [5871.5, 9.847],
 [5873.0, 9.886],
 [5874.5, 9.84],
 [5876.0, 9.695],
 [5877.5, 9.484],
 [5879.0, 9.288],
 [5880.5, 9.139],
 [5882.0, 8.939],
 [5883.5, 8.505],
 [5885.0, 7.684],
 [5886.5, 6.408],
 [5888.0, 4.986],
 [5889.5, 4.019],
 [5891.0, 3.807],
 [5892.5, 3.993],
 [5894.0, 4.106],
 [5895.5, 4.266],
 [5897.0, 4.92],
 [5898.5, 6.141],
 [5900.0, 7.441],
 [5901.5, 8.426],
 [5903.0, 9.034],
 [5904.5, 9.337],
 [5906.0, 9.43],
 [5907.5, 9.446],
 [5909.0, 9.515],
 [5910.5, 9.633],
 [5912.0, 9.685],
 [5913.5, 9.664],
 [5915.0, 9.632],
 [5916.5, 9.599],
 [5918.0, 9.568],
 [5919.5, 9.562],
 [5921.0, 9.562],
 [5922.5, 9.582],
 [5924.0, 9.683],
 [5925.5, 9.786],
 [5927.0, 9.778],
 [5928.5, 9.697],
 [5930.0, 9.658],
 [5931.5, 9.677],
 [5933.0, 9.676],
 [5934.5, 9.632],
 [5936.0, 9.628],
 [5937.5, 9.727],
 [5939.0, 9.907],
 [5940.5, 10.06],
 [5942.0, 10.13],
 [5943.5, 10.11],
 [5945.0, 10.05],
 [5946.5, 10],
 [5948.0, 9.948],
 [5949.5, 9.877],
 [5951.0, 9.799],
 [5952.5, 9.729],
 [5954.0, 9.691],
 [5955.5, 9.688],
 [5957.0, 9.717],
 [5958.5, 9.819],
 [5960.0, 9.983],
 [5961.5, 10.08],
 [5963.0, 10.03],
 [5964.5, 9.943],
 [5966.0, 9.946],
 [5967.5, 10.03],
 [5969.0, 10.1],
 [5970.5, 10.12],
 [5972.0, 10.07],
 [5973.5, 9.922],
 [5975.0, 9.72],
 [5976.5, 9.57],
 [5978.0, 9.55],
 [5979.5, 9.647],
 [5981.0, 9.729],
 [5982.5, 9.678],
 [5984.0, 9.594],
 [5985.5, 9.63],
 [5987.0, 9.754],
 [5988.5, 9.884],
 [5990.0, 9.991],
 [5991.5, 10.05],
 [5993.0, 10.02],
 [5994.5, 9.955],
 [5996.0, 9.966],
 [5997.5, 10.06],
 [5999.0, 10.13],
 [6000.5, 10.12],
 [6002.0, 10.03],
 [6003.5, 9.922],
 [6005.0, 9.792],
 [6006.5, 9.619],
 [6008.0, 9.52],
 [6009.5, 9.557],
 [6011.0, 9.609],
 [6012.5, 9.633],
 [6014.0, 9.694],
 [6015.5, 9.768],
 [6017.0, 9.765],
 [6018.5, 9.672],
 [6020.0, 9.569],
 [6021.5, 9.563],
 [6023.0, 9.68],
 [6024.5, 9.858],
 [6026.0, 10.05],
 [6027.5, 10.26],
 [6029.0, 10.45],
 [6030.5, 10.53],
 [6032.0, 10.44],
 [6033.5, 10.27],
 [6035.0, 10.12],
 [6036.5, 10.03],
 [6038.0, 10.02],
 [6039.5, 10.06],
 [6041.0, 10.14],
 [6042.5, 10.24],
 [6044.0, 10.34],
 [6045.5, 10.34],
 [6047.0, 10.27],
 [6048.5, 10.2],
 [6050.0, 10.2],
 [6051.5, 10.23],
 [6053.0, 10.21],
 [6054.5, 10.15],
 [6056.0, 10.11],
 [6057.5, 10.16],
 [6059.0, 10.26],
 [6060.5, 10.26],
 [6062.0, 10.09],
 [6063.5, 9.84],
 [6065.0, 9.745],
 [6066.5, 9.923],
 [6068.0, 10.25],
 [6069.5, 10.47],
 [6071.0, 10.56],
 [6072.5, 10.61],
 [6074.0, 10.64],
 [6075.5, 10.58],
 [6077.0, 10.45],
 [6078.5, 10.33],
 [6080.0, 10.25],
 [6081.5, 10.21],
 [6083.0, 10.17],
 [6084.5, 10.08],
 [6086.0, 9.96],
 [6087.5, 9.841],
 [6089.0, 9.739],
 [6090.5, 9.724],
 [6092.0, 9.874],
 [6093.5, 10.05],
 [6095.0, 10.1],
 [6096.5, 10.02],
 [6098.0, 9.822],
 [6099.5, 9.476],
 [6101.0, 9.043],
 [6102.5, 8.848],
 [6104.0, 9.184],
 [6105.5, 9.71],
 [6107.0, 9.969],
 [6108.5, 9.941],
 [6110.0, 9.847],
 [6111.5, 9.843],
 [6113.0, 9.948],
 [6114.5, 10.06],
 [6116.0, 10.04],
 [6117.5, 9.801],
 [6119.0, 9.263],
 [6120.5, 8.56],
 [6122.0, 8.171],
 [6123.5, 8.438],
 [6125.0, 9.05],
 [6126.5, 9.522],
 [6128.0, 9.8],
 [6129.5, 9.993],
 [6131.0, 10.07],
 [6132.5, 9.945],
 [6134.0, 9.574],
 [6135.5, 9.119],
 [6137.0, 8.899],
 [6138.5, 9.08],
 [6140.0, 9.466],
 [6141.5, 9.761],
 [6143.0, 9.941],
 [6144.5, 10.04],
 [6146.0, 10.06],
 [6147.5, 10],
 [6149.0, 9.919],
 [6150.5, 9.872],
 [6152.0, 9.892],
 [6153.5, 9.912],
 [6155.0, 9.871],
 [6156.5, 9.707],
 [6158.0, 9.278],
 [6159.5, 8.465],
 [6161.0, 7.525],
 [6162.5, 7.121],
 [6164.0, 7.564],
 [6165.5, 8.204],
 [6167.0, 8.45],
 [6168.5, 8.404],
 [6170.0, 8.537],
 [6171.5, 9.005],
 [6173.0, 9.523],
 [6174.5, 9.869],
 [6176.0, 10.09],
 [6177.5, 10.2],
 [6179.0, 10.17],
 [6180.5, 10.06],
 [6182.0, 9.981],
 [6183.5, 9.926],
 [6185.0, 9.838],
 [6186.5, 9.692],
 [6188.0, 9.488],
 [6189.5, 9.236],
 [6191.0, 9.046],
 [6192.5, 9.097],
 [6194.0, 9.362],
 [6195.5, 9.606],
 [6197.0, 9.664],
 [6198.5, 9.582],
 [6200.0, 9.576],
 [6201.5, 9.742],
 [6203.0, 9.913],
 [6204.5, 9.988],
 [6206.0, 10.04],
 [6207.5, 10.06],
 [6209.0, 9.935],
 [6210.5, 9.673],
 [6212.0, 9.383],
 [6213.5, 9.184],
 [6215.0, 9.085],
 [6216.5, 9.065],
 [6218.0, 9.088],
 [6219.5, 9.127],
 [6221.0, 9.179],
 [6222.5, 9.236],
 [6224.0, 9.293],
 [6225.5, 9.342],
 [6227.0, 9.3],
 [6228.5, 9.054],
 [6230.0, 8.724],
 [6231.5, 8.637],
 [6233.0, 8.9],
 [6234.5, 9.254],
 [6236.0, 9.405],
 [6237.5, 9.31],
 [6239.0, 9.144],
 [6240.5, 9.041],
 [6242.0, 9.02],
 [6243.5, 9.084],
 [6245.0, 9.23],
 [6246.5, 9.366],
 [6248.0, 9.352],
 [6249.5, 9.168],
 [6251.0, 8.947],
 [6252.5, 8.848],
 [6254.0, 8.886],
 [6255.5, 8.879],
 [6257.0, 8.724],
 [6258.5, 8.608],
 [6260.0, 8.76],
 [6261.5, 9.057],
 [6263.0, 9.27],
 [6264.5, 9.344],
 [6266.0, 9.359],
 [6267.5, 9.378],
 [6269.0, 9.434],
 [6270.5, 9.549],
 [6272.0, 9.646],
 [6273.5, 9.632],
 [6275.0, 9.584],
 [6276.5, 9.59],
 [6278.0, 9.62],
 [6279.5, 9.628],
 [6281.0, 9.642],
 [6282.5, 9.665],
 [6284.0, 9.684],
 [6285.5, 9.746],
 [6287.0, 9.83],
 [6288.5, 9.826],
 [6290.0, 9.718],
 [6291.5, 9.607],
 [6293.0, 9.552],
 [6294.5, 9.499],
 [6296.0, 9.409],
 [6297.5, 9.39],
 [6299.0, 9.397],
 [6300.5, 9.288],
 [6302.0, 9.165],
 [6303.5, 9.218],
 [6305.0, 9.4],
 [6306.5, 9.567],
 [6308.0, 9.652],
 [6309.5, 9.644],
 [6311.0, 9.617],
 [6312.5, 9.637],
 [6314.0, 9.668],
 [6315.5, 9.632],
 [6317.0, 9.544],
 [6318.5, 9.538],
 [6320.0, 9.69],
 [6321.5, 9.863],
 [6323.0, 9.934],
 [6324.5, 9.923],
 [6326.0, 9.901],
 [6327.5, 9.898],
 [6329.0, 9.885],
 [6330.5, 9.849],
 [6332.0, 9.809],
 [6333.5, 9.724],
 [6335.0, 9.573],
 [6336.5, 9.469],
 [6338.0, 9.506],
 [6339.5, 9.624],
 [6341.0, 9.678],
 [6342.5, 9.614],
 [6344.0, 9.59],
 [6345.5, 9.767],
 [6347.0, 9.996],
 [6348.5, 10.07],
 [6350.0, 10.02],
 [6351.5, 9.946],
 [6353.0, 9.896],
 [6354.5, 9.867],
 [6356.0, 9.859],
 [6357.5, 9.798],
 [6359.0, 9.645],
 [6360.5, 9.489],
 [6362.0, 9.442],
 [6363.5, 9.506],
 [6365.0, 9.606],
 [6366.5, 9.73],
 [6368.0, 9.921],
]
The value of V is -0.153 mag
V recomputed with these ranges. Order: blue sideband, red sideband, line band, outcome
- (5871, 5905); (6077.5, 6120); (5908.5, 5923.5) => -0.25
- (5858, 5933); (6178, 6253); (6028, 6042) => -0.15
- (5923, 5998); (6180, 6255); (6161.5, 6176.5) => 0.10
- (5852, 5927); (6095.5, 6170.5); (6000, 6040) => -0.11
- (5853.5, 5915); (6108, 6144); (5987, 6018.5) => -0.11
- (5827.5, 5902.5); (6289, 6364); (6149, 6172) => 0.06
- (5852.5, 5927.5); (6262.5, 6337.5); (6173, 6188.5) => -0.07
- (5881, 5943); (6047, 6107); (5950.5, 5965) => -0.12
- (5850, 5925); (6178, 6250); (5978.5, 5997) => -0.12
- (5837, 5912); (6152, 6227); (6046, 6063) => -0.13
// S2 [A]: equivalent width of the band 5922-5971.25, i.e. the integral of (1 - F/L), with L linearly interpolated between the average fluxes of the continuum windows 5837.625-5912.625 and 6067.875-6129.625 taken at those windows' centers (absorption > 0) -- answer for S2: -4.88 A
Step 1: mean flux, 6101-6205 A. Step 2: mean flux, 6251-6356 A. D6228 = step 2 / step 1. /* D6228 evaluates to 1.01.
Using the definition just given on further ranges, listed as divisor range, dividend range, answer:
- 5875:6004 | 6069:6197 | 1.05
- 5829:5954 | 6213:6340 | 1.04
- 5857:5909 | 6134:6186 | 1.16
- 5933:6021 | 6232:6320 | 0.95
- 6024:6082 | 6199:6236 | 0.92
